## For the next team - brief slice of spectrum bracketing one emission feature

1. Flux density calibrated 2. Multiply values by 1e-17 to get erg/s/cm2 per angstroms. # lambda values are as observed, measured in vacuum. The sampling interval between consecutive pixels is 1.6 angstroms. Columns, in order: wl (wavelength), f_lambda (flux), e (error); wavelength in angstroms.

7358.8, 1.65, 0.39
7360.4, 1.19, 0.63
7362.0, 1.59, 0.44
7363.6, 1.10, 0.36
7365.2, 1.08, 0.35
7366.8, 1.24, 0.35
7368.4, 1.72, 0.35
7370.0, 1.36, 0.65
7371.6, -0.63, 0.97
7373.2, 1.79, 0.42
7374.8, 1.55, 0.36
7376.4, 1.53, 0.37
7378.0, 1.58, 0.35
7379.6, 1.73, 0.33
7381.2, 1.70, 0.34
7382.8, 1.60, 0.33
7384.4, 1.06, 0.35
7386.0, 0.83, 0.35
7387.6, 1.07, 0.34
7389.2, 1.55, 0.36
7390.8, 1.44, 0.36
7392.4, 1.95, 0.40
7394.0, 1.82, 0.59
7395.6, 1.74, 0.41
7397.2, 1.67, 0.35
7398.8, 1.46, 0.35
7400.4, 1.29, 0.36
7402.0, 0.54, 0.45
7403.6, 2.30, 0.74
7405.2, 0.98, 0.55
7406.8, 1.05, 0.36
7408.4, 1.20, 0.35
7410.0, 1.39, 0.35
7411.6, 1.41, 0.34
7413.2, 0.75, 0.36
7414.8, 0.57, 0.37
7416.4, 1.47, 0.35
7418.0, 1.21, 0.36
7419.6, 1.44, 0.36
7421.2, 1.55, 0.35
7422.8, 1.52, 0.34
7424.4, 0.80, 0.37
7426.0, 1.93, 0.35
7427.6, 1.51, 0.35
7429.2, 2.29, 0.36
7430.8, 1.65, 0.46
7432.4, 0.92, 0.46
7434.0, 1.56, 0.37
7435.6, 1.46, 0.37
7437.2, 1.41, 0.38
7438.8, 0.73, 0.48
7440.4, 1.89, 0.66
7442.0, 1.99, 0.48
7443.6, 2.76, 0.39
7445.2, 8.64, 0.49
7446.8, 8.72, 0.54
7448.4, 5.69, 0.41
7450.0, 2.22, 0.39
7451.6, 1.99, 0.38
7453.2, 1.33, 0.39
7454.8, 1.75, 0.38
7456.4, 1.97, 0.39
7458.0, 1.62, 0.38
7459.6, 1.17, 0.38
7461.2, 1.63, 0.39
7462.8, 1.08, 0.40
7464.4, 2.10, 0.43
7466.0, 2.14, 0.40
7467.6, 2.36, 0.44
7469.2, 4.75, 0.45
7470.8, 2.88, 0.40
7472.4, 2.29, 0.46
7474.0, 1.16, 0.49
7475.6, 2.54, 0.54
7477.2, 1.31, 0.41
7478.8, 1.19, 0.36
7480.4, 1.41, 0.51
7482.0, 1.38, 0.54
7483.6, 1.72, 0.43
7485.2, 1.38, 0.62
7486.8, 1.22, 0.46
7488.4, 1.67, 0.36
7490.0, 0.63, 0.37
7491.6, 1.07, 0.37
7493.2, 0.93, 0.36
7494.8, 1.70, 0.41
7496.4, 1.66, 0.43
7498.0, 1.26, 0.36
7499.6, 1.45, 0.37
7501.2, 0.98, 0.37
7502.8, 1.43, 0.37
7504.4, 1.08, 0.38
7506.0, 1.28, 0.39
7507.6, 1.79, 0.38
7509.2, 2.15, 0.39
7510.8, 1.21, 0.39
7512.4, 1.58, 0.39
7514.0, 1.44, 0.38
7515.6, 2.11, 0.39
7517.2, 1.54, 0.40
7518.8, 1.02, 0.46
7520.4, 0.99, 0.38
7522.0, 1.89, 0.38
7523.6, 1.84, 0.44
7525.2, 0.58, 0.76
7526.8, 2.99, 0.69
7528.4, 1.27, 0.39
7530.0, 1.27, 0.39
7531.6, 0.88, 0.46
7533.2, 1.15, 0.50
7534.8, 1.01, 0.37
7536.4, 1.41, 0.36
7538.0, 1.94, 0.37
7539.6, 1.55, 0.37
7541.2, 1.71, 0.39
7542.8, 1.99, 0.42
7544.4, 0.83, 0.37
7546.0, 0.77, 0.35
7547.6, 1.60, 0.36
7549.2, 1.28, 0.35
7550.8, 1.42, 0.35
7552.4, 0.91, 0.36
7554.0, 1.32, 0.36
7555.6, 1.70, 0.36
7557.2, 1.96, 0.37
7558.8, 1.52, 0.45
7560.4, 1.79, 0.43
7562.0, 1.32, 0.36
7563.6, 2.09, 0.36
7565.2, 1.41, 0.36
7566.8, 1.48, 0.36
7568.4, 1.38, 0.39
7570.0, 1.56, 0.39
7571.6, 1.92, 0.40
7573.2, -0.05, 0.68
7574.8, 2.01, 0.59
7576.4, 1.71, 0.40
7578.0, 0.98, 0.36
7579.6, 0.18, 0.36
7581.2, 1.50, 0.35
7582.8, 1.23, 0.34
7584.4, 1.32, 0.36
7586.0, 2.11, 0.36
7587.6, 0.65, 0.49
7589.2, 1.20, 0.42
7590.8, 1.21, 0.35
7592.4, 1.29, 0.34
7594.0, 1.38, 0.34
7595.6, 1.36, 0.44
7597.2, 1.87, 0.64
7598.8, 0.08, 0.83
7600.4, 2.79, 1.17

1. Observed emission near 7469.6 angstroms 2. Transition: [N II]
